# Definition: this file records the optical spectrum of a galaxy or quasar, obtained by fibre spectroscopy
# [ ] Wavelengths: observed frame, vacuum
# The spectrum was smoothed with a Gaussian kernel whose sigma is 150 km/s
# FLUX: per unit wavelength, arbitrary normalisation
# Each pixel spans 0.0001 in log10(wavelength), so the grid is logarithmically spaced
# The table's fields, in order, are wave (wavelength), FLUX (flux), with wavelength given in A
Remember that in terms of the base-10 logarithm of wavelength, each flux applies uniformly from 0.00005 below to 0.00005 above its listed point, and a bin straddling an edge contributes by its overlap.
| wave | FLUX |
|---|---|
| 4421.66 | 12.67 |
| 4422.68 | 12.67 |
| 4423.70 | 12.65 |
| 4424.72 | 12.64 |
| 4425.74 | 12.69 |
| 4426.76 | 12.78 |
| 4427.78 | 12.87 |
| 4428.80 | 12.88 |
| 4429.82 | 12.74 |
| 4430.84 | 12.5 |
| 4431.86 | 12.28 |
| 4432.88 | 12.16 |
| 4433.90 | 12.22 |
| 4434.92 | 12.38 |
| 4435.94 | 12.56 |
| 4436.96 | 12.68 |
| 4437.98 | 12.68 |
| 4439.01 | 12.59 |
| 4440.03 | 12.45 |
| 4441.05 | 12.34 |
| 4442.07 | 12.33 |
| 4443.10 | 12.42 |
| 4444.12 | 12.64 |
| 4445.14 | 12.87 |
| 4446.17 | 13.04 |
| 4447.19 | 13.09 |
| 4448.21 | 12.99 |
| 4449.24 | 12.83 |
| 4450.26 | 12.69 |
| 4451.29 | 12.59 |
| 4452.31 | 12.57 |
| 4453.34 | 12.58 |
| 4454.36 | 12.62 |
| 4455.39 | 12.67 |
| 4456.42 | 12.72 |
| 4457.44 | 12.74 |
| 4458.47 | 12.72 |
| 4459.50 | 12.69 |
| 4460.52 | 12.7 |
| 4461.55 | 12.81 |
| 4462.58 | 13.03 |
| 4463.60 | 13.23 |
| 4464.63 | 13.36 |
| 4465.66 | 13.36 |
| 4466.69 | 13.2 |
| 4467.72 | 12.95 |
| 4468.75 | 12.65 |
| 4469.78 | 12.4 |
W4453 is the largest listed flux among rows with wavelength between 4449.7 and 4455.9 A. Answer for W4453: 12.69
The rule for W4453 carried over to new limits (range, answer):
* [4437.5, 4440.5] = 12.68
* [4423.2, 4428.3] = 12.87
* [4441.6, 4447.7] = 13.09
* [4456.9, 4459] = 12.74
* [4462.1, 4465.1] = 13.36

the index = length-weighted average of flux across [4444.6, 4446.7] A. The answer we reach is 13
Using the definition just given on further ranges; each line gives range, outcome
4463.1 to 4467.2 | 13.3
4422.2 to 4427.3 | 12.7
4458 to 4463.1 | 12.8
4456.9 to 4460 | 12.7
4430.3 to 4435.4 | 12.3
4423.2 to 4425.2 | 12.6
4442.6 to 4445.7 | 12.7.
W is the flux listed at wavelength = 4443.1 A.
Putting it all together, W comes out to 12.42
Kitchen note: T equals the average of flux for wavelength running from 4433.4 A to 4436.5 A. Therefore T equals 12.4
